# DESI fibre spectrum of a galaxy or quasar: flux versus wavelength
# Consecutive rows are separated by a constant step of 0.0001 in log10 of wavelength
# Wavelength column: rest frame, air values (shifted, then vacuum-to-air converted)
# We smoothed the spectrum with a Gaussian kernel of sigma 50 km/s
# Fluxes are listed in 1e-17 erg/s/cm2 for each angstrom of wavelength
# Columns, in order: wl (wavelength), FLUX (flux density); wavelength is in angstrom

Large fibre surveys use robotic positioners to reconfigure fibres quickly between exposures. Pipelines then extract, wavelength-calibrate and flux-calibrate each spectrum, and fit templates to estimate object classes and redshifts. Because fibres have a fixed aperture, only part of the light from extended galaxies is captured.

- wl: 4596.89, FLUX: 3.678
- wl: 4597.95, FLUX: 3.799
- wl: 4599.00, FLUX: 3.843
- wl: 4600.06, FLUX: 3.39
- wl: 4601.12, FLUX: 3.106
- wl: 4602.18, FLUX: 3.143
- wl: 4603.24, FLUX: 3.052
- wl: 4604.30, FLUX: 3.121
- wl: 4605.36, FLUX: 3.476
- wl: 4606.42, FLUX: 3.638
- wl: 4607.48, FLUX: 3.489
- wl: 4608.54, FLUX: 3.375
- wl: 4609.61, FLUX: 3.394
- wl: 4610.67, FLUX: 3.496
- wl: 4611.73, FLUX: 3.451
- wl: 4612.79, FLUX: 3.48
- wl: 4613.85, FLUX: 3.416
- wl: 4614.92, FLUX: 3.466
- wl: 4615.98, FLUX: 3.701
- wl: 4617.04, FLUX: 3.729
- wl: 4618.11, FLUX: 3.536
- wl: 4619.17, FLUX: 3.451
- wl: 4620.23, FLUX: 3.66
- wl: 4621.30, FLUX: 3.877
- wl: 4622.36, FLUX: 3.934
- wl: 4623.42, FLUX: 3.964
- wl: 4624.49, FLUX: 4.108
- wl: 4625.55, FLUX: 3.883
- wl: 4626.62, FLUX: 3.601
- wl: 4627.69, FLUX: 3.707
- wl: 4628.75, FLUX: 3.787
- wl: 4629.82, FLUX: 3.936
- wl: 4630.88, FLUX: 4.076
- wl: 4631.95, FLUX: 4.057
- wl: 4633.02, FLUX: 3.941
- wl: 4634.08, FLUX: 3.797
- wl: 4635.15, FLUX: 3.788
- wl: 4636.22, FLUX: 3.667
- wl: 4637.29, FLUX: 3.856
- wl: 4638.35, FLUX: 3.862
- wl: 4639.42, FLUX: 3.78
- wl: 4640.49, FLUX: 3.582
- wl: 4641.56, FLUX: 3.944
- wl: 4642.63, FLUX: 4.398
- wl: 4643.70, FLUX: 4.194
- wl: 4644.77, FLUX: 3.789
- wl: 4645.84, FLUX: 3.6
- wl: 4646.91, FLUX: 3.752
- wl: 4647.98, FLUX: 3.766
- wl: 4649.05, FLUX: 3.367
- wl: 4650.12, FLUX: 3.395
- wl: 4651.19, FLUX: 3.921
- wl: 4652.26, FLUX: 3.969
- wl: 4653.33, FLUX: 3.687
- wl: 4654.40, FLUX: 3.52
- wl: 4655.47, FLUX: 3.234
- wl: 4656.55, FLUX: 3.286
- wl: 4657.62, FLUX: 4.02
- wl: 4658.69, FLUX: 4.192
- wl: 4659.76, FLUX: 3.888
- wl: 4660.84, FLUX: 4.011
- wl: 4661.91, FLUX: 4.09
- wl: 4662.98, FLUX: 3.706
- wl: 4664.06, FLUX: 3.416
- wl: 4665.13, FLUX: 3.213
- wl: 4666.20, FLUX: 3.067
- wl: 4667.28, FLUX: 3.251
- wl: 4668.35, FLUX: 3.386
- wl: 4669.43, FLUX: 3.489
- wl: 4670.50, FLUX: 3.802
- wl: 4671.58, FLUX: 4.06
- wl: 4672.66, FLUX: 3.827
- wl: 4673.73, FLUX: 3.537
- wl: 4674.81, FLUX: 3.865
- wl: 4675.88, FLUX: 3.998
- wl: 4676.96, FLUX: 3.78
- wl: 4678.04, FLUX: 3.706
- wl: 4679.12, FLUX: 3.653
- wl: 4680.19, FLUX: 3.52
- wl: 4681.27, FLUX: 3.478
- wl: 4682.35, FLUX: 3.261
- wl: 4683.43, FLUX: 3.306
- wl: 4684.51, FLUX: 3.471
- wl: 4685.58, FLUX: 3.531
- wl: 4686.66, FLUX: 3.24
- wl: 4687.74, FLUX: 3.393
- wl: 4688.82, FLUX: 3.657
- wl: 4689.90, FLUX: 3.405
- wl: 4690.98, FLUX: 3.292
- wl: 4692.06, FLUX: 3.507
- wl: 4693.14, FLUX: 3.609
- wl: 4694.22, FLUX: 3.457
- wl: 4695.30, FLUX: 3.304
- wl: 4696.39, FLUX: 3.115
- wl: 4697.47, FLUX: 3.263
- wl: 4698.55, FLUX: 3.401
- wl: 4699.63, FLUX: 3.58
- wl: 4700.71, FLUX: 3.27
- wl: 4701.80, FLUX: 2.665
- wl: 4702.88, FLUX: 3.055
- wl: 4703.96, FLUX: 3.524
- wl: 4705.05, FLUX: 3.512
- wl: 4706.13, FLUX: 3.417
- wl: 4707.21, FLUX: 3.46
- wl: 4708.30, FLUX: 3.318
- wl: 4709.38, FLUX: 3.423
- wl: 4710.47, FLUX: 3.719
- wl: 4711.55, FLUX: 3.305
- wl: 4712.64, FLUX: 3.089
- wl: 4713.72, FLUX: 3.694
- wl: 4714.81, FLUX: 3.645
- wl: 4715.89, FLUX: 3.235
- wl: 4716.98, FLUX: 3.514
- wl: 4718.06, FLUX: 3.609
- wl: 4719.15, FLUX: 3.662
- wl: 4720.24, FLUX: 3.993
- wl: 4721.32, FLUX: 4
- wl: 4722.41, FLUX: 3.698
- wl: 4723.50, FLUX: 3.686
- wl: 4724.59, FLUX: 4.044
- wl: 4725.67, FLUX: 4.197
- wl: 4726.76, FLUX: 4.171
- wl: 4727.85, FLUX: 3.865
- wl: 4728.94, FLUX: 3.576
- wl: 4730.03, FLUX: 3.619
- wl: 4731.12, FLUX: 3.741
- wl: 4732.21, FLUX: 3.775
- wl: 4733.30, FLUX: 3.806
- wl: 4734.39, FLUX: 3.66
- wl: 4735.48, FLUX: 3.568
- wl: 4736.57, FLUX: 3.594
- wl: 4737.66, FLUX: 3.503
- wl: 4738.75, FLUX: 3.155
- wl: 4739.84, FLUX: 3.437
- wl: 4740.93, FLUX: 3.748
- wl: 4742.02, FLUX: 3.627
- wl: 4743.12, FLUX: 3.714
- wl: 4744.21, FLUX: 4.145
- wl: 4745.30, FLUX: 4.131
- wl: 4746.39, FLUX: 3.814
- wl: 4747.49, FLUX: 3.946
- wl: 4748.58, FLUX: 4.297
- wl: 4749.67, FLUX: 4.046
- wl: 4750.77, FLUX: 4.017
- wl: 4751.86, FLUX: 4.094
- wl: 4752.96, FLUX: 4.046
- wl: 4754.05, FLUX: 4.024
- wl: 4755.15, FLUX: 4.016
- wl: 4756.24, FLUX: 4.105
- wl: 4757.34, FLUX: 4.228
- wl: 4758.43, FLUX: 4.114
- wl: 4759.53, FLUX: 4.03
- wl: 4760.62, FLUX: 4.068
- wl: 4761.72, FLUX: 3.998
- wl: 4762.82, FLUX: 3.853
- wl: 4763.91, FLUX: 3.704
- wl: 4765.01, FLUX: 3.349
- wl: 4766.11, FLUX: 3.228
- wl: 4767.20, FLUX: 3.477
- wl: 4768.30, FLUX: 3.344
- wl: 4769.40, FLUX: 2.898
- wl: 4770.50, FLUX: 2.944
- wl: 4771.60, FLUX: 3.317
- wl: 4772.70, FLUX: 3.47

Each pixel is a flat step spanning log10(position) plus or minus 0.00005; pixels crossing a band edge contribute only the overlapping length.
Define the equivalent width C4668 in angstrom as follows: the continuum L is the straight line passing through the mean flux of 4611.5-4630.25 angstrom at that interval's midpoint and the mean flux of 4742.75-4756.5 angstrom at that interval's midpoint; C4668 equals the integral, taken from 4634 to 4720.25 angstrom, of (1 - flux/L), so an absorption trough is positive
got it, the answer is 6.1 angstrom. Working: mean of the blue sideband 3.71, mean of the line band 3.58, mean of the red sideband 4.03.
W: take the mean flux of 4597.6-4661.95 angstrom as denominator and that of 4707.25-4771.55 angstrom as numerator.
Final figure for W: 1.01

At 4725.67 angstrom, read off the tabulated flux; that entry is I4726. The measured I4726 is 4.197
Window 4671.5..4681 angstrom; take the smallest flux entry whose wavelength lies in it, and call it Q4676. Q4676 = 3.52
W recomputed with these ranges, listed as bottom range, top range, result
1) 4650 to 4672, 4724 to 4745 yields 1.02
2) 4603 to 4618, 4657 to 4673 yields 1.07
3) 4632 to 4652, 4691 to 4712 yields 0.88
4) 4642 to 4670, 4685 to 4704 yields 0.91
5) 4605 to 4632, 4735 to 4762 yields 1.06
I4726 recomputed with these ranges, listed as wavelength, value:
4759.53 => 4.03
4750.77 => 4.017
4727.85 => 3.865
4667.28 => 3.251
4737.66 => 3.503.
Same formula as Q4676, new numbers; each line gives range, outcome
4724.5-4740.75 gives 3.155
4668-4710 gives 2.665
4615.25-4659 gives 3.234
